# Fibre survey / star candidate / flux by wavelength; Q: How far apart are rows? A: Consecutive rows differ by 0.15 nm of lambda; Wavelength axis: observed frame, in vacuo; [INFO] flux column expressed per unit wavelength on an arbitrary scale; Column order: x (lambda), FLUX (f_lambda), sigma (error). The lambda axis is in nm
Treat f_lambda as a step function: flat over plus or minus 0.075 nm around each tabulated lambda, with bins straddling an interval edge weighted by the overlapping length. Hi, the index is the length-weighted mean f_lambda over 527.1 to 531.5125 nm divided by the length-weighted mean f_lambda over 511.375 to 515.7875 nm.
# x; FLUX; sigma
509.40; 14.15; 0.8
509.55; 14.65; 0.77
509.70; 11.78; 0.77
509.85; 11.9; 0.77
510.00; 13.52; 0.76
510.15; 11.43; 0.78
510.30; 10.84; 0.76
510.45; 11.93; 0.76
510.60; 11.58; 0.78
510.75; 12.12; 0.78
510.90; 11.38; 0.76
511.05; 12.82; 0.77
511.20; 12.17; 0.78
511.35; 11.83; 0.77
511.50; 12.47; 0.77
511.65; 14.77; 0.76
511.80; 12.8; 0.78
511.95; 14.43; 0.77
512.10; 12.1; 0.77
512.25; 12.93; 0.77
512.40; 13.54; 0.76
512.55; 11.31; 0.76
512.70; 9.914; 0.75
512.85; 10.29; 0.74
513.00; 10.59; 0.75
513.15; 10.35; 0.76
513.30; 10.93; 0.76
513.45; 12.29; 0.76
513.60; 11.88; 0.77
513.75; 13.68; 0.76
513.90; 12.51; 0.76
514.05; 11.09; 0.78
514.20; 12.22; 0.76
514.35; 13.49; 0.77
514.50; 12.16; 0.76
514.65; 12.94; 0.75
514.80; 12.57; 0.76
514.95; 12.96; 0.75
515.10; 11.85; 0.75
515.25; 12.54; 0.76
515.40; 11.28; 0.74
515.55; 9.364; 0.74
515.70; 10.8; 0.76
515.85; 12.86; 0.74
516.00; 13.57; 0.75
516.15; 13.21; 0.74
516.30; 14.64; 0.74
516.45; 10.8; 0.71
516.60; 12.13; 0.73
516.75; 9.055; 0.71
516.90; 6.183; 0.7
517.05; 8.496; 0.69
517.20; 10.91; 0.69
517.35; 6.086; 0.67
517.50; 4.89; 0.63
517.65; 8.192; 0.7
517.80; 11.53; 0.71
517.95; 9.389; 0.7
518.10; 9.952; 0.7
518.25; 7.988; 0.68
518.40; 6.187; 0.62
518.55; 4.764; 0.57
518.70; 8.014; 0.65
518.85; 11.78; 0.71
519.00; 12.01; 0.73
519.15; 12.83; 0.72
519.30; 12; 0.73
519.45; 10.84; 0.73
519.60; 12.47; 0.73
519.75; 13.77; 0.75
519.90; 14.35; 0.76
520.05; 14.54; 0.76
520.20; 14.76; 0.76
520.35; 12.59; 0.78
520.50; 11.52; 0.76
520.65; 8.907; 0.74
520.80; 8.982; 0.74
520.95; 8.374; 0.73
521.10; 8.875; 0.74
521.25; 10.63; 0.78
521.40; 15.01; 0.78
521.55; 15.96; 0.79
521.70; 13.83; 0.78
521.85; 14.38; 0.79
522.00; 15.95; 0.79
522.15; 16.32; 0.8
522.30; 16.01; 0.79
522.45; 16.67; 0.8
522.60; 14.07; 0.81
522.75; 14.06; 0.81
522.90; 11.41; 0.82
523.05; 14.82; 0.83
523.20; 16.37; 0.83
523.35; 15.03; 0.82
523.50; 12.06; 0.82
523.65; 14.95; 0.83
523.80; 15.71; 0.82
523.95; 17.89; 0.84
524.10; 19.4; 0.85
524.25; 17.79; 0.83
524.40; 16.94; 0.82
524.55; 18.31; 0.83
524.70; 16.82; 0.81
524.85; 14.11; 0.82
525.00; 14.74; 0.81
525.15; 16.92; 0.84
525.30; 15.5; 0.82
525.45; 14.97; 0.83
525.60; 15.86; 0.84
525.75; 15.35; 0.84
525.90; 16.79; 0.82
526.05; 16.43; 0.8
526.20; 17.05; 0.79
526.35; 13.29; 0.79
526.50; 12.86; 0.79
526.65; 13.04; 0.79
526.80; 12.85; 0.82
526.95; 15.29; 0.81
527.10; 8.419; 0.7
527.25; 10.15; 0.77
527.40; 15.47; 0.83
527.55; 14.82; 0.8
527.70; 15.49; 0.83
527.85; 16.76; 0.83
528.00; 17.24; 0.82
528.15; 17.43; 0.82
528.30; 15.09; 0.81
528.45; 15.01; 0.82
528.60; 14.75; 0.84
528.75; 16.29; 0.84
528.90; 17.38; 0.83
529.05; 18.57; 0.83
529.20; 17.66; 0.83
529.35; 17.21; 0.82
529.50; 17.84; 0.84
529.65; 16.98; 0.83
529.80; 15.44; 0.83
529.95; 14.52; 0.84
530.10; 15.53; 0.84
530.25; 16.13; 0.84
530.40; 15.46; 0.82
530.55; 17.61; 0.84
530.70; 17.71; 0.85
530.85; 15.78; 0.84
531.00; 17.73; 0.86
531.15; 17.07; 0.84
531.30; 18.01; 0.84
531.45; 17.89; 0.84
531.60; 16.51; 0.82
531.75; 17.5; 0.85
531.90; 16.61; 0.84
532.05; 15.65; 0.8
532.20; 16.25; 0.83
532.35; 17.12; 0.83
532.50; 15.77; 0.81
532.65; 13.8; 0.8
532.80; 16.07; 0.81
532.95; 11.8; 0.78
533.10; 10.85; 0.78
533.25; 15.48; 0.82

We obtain 1.34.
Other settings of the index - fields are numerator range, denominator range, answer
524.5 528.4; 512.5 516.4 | 1.25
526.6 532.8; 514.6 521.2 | 1.49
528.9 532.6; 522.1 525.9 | 1.07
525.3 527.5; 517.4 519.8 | 1.46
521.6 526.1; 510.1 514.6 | 1.30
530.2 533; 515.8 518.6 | 1.72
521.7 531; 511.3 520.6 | 1.37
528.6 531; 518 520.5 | 1.49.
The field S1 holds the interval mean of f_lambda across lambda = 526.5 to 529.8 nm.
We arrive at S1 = 15.4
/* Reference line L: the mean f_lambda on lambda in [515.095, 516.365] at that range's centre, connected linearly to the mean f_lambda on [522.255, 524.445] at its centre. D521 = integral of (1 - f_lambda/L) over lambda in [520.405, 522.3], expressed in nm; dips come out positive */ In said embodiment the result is 0.28 nm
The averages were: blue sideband 12.2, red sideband 15.5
